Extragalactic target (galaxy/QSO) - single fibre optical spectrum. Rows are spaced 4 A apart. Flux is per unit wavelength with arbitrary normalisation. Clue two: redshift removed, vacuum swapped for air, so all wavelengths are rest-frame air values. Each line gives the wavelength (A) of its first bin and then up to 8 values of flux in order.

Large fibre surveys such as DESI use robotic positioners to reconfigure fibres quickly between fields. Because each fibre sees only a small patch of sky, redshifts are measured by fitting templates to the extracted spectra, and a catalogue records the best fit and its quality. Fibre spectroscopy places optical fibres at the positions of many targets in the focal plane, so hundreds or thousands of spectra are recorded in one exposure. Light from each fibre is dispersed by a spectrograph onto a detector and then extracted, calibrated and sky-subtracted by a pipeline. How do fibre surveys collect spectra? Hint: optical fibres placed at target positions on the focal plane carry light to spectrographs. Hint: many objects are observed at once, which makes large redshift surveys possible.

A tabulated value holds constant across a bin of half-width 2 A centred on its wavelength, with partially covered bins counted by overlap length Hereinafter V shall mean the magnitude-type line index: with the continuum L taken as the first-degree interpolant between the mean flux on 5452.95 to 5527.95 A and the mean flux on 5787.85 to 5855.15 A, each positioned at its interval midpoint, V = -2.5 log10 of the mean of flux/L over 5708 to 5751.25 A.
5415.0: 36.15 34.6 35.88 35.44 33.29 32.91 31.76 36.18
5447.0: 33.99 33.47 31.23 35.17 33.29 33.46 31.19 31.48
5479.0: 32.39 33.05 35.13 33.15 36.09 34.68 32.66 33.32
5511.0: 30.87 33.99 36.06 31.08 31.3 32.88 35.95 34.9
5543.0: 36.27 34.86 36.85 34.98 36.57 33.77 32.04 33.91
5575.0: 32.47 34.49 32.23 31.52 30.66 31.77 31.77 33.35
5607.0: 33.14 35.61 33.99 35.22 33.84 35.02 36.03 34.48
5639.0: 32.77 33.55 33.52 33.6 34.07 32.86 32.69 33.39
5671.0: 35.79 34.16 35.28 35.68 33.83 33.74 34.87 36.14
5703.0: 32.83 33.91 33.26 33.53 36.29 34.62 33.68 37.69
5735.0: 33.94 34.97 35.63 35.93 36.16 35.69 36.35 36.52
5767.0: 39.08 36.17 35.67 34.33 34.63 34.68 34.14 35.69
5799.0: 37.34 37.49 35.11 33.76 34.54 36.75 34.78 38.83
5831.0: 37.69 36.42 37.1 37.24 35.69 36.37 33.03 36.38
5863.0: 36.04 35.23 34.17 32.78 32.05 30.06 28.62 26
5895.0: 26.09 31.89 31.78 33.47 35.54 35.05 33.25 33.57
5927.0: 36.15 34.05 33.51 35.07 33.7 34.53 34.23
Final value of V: 0.008 mag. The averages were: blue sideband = 33.2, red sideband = 36.1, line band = 35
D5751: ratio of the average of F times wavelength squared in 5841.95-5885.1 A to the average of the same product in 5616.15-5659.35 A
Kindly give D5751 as 1.09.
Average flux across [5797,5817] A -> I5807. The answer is 35.6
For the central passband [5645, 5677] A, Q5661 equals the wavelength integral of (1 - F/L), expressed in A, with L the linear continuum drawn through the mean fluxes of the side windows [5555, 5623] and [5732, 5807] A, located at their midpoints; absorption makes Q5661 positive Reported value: 0.5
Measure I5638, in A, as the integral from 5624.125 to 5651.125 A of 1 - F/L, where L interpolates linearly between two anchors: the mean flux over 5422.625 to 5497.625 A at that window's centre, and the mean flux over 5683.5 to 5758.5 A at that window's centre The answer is 0.2 A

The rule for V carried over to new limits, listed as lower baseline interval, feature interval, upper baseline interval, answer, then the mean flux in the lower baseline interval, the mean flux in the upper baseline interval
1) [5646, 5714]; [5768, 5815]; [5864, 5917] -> -0.08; 34.1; 31.8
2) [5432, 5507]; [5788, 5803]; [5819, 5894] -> -0.05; 33.4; 34.3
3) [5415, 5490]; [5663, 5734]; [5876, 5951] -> -0.05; 33.6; 32.5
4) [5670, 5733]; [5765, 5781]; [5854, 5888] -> -0.07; 34.7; 33.3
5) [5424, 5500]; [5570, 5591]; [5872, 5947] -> 0.02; 33.6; 32.5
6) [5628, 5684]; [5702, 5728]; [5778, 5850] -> 0.02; 34.1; 35.9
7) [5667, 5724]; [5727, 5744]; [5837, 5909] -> -0.04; 34.5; 33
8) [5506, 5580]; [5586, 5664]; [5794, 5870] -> 0.04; 34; 36.1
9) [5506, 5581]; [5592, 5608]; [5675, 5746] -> 0.06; 34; 34.7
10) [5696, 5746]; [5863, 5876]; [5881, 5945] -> -0.05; 34.7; 32.4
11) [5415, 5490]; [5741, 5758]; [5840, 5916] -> -0.08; 33.6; 33.1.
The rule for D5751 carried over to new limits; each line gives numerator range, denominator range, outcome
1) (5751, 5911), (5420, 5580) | 1.15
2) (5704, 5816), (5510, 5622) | 1.12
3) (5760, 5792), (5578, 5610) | 1.18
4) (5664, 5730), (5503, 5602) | 1.08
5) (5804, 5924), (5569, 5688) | 1.09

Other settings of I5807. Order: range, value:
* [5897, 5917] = 33.5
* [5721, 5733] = 35.3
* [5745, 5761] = 36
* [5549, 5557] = 35.9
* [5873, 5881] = 32.4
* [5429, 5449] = 33.6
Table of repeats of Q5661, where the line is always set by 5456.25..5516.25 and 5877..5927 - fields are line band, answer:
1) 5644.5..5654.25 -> -0.3 A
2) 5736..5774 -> -4.7 A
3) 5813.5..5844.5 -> -4.6 A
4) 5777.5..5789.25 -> -0.9 A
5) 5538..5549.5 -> -0.8 A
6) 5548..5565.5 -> -1.3 A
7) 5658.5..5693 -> -1.8 A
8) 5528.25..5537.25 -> -0.3 A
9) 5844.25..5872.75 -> -3.2 A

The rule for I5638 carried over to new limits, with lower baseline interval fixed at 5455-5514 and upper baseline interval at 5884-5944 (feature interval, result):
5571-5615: 0.3 A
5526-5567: -2.1 A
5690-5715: -1.0 A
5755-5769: -1.9 A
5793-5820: -2.6 A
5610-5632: -1.3 A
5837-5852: -1.9 A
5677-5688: -0.7 A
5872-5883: 0.1 A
